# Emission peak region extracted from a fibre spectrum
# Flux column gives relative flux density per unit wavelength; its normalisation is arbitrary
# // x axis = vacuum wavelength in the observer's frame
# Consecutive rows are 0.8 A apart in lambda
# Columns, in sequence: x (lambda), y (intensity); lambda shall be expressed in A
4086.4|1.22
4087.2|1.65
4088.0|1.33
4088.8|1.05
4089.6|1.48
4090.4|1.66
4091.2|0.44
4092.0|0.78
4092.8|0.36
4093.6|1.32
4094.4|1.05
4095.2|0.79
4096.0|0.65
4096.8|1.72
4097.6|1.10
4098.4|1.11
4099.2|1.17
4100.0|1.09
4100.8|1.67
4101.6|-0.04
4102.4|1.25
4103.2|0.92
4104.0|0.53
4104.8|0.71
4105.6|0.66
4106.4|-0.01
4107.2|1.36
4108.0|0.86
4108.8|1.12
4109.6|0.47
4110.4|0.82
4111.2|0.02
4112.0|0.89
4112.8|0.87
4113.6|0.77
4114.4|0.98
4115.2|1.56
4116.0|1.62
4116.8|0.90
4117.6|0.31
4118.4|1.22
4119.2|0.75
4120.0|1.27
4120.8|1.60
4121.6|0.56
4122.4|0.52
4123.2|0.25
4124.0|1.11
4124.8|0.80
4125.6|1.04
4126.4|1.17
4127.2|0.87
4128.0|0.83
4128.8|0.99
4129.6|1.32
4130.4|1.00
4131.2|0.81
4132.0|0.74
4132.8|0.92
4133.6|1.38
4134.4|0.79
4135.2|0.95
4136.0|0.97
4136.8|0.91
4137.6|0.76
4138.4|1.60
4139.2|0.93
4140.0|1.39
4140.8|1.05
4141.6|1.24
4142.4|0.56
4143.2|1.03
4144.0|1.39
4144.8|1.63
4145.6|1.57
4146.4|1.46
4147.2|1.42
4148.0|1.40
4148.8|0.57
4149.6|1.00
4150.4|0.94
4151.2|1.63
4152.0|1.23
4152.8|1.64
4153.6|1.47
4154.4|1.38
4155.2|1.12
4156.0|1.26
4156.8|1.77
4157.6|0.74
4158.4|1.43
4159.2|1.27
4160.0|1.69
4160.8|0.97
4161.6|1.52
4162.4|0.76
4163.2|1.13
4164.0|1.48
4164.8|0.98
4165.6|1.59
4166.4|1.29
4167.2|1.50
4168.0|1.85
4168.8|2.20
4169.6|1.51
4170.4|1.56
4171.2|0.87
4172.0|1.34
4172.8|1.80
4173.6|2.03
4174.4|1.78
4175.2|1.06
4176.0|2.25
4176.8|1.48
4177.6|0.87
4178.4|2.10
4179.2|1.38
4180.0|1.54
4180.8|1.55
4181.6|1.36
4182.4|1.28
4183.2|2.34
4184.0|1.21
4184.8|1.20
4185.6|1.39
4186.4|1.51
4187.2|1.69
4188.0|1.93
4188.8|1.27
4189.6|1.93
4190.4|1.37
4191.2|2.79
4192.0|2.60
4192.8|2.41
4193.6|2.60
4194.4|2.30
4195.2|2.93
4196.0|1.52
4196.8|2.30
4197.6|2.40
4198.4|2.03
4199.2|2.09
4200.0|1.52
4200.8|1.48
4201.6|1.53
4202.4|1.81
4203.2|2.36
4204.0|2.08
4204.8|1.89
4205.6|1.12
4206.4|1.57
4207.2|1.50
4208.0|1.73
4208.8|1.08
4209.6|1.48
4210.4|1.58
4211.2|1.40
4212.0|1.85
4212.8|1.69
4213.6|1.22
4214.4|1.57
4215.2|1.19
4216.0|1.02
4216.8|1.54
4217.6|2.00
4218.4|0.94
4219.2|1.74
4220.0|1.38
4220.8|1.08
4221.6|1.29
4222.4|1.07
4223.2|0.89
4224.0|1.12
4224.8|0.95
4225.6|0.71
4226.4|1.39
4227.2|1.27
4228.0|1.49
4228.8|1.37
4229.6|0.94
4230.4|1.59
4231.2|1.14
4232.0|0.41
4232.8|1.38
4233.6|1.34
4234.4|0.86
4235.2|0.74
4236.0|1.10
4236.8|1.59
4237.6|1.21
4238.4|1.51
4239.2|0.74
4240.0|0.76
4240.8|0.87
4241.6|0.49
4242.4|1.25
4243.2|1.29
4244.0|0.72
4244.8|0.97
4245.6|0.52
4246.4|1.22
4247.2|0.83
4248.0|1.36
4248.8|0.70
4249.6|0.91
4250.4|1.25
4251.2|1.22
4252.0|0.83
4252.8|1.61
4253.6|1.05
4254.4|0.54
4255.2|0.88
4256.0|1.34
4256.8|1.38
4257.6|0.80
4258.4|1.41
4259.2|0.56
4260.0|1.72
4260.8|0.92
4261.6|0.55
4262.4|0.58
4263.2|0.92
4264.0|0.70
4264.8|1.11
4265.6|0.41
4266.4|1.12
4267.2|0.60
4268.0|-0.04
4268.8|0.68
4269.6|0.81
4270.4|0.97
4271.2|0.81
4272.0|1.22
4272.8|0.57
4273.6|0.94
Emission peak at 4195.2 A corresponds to C III]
